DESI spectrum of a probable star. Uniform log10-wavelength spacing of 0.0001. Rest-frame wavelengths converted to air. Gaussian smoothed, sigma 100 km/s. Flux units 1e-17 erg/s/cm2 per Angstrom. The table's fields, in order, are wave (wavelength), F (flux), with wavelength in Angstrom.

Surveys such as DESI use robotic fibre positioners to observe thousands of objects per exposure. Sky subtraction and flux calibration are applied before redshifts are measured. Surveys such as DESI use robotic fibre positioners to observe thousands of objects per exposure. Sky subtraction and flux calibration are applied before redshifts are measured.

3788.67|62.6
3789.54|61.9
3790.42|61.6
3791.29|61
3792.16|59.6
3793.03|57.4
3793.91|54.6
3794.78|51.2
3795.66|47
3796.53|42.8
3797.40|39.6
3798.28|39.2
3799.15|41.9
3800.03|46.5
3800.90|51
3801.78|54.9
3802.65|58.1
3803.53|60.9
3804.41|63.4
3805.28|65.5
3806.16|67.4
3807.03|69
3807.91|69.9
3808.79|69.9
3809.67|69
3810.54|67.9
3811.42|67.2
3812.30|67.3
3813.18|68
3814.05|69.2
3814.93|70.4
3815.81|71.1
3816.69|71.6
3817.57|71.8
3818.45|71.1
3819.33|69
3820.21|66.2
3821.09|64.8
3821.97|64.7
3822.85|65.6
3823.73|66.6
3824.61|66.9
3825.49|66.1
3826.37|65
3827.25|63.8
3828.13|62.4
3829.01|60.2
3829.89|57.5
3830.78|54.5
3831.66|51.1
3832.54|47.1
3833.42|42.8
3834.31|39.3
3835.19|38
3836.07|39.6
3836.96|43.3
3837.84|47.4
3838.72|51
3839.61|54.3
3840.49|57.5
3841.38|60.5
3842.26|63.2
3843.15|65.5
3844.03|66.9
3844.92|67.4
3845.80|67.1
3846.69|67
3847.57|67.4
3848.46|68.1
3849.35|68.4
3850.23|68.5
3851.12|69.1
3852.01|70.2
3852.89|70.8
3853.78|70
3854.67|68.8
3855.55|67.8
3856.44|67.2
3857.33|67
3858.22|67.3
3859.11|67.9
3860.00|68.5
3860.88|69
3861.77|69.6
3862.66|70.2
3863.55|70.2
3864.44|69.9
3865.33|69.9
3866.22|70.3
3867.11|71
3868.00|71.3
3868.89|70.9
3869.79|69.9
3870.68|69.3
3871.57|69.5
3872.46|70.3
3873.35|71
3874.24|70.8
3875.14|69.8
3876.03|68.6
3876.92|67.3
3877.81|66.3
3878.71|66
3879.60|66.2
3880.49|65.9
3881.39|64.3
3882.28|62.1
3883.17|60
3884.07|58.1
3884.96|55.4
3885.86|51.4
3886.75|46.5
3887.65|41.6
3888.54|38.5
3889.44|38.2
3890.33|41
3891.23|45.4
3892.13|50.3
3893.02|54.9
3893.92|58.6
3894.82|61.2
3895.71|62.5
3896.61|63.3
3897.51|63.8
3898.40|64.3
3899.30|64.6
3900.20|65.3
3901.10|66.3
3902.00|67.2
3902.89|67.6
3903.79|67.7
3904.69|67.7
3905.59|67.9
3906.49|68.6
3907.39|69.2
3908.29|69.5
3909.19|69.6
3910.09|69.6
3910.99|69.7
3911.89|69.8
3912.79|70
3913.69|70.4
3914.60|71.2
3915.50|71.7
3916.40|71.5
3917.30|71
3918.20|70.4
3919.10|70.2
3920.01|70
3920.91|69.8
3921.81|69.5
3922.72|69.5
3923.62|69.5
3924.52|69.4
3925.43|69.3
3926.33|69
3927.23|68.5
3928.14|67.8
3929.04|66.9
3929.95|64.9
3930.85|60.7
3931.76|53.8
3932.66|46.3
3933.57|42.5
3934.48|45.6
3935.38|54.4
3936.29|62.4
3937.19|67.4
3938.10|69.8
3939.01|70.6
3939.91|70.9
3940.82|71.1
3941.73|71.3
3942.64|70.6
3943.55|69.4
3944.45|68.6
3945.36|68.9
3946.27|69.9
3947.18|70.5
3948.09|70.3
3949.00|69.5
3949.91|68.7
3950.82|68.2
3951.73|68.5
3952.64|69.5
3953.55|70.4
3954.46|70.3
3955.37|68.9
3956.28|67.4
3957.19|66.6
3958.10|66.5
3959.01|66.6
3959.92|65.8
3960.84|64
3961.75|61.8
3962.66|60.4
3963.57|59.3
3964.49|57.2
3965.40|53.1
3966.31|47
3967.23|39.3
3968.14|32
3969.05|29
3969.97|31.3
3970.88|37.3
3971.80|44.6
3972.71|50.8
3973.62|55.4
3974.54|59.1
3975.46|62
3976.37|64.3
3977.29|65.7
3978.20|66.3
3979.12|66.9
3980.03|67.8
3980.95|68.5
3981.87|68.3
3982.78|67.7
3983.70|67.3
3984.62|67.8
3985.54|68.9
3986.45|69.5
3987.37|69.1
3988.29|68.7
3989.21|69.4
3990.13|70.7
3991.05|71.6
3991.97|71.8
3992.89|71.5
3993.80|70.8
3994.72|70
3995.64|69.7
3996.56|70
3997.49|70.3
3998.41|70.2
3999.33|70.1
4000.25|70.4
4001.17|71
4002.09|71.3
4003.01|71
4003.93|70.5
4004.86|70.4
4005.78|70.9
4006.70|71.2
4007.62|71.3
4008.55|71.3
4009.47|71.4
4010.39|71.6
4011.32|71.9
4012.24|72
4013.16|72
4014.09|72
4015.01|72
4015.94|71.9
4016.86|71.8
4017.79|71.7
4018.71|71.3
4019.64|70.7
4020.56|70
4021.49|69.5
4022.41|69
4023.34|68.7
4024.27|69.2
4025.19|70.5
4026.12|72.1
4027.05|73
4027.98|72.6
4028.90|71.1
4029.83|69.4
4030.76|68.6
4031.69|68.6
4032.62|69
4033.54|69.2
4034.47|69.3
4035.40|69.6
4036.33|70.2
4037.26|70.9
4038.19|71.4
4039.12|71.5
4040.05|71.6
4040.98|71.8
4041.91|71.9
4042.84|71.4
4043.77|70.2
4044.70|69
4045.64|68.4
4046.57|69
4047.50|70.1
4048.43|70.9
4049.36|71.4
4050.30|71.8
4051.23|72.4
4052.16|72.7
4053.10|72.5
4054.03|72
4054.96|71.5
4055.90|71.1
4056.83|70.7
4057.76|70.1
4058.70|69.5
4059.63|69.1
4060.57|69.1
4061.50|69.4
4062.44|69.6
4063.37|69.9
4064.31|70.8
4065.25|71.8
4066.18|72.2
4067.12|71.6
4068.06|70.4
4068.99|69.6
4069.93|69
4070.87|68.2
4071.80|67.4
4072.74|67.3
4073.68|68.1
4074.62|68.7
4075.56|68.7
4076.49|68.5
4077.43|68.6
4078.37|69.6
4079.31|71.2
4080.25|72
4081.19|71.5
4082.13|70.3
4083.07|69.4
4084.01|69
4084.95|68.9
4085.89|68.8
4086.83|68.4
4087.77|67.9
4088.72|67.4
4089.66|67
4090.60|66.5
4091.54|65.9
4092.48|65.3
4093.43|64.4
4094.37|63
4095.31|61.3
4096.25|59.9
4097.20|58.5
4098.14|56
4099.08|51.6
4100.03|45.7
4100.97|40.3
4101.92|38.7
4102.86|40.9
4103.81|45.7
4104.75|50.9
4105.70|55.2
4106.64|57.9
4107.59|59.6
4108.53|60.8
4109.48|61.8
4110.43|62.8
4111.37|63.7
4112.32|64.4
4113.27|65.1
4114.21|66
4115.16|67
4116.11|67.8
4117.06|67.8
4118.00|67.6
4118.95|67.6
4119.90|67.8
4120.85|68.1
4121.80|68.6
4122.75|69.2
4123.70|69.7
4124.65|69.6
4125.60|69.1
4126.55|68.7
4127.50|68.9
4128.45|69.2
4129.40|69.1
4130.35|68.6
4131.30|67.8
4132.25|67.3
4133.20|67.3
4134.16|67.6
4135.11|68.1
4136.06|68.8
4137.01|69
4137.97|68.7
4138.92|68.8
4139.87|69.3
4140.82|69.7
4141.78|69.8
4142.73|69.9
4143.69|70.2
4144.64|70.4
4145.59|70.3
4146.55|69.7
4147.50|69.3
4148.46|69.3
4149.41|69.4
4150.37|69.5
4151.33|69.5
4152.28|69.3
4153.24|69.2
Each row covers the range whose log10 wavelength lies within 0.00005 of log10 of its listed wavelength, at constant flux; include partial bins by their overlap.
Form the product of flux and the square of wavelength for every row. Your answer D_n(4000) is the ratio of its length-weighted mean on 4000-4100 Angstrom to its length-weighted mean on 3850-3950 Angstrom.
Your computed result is 1.14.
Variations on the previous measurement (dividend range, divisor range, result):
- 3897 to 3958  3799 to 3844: 1.17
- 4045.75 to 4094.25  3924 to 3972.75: 1.21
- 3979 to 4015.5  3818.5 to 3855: 1.26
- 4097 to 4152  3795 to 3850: 1.25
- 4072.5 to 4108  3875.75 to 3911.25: 1.13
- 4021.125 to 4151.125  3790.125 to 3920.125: 1.20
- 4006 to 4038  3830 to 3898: 1.25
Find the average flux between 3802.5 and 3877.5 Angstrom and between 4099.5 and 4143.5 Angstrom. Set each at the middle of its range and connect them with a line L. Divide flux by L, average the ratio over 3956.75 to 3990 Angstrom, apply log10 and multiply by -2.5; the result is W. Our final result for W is 0.09 mag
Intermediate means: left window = 64.8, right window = 63.9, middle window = 59.2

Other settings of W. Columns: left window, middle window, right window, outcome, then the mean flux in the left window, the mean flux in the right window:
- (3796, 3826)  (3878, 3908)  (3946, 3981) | 0.03 mag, 62.8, 59.9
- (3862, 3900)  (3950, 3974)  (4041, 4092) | 0.15 mag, 62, 69.8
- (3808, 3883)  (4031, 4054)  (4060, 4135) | -0.09 mag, 64.8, 65.2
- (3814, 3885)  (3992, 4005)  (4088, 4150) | -0.10 mag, 64.3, 64.2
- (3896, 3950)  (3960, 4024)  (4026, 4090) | 0.06 mag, 66.9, 70.1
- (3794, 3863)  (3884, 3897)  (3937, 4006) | 0.23 mag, 61.5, 64.8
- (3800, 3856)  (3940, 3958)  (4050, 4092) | -0.05 mag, 62.5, 69.7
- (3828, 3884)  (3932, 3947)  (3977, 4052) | 0.06 mag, 63.6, 70.3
